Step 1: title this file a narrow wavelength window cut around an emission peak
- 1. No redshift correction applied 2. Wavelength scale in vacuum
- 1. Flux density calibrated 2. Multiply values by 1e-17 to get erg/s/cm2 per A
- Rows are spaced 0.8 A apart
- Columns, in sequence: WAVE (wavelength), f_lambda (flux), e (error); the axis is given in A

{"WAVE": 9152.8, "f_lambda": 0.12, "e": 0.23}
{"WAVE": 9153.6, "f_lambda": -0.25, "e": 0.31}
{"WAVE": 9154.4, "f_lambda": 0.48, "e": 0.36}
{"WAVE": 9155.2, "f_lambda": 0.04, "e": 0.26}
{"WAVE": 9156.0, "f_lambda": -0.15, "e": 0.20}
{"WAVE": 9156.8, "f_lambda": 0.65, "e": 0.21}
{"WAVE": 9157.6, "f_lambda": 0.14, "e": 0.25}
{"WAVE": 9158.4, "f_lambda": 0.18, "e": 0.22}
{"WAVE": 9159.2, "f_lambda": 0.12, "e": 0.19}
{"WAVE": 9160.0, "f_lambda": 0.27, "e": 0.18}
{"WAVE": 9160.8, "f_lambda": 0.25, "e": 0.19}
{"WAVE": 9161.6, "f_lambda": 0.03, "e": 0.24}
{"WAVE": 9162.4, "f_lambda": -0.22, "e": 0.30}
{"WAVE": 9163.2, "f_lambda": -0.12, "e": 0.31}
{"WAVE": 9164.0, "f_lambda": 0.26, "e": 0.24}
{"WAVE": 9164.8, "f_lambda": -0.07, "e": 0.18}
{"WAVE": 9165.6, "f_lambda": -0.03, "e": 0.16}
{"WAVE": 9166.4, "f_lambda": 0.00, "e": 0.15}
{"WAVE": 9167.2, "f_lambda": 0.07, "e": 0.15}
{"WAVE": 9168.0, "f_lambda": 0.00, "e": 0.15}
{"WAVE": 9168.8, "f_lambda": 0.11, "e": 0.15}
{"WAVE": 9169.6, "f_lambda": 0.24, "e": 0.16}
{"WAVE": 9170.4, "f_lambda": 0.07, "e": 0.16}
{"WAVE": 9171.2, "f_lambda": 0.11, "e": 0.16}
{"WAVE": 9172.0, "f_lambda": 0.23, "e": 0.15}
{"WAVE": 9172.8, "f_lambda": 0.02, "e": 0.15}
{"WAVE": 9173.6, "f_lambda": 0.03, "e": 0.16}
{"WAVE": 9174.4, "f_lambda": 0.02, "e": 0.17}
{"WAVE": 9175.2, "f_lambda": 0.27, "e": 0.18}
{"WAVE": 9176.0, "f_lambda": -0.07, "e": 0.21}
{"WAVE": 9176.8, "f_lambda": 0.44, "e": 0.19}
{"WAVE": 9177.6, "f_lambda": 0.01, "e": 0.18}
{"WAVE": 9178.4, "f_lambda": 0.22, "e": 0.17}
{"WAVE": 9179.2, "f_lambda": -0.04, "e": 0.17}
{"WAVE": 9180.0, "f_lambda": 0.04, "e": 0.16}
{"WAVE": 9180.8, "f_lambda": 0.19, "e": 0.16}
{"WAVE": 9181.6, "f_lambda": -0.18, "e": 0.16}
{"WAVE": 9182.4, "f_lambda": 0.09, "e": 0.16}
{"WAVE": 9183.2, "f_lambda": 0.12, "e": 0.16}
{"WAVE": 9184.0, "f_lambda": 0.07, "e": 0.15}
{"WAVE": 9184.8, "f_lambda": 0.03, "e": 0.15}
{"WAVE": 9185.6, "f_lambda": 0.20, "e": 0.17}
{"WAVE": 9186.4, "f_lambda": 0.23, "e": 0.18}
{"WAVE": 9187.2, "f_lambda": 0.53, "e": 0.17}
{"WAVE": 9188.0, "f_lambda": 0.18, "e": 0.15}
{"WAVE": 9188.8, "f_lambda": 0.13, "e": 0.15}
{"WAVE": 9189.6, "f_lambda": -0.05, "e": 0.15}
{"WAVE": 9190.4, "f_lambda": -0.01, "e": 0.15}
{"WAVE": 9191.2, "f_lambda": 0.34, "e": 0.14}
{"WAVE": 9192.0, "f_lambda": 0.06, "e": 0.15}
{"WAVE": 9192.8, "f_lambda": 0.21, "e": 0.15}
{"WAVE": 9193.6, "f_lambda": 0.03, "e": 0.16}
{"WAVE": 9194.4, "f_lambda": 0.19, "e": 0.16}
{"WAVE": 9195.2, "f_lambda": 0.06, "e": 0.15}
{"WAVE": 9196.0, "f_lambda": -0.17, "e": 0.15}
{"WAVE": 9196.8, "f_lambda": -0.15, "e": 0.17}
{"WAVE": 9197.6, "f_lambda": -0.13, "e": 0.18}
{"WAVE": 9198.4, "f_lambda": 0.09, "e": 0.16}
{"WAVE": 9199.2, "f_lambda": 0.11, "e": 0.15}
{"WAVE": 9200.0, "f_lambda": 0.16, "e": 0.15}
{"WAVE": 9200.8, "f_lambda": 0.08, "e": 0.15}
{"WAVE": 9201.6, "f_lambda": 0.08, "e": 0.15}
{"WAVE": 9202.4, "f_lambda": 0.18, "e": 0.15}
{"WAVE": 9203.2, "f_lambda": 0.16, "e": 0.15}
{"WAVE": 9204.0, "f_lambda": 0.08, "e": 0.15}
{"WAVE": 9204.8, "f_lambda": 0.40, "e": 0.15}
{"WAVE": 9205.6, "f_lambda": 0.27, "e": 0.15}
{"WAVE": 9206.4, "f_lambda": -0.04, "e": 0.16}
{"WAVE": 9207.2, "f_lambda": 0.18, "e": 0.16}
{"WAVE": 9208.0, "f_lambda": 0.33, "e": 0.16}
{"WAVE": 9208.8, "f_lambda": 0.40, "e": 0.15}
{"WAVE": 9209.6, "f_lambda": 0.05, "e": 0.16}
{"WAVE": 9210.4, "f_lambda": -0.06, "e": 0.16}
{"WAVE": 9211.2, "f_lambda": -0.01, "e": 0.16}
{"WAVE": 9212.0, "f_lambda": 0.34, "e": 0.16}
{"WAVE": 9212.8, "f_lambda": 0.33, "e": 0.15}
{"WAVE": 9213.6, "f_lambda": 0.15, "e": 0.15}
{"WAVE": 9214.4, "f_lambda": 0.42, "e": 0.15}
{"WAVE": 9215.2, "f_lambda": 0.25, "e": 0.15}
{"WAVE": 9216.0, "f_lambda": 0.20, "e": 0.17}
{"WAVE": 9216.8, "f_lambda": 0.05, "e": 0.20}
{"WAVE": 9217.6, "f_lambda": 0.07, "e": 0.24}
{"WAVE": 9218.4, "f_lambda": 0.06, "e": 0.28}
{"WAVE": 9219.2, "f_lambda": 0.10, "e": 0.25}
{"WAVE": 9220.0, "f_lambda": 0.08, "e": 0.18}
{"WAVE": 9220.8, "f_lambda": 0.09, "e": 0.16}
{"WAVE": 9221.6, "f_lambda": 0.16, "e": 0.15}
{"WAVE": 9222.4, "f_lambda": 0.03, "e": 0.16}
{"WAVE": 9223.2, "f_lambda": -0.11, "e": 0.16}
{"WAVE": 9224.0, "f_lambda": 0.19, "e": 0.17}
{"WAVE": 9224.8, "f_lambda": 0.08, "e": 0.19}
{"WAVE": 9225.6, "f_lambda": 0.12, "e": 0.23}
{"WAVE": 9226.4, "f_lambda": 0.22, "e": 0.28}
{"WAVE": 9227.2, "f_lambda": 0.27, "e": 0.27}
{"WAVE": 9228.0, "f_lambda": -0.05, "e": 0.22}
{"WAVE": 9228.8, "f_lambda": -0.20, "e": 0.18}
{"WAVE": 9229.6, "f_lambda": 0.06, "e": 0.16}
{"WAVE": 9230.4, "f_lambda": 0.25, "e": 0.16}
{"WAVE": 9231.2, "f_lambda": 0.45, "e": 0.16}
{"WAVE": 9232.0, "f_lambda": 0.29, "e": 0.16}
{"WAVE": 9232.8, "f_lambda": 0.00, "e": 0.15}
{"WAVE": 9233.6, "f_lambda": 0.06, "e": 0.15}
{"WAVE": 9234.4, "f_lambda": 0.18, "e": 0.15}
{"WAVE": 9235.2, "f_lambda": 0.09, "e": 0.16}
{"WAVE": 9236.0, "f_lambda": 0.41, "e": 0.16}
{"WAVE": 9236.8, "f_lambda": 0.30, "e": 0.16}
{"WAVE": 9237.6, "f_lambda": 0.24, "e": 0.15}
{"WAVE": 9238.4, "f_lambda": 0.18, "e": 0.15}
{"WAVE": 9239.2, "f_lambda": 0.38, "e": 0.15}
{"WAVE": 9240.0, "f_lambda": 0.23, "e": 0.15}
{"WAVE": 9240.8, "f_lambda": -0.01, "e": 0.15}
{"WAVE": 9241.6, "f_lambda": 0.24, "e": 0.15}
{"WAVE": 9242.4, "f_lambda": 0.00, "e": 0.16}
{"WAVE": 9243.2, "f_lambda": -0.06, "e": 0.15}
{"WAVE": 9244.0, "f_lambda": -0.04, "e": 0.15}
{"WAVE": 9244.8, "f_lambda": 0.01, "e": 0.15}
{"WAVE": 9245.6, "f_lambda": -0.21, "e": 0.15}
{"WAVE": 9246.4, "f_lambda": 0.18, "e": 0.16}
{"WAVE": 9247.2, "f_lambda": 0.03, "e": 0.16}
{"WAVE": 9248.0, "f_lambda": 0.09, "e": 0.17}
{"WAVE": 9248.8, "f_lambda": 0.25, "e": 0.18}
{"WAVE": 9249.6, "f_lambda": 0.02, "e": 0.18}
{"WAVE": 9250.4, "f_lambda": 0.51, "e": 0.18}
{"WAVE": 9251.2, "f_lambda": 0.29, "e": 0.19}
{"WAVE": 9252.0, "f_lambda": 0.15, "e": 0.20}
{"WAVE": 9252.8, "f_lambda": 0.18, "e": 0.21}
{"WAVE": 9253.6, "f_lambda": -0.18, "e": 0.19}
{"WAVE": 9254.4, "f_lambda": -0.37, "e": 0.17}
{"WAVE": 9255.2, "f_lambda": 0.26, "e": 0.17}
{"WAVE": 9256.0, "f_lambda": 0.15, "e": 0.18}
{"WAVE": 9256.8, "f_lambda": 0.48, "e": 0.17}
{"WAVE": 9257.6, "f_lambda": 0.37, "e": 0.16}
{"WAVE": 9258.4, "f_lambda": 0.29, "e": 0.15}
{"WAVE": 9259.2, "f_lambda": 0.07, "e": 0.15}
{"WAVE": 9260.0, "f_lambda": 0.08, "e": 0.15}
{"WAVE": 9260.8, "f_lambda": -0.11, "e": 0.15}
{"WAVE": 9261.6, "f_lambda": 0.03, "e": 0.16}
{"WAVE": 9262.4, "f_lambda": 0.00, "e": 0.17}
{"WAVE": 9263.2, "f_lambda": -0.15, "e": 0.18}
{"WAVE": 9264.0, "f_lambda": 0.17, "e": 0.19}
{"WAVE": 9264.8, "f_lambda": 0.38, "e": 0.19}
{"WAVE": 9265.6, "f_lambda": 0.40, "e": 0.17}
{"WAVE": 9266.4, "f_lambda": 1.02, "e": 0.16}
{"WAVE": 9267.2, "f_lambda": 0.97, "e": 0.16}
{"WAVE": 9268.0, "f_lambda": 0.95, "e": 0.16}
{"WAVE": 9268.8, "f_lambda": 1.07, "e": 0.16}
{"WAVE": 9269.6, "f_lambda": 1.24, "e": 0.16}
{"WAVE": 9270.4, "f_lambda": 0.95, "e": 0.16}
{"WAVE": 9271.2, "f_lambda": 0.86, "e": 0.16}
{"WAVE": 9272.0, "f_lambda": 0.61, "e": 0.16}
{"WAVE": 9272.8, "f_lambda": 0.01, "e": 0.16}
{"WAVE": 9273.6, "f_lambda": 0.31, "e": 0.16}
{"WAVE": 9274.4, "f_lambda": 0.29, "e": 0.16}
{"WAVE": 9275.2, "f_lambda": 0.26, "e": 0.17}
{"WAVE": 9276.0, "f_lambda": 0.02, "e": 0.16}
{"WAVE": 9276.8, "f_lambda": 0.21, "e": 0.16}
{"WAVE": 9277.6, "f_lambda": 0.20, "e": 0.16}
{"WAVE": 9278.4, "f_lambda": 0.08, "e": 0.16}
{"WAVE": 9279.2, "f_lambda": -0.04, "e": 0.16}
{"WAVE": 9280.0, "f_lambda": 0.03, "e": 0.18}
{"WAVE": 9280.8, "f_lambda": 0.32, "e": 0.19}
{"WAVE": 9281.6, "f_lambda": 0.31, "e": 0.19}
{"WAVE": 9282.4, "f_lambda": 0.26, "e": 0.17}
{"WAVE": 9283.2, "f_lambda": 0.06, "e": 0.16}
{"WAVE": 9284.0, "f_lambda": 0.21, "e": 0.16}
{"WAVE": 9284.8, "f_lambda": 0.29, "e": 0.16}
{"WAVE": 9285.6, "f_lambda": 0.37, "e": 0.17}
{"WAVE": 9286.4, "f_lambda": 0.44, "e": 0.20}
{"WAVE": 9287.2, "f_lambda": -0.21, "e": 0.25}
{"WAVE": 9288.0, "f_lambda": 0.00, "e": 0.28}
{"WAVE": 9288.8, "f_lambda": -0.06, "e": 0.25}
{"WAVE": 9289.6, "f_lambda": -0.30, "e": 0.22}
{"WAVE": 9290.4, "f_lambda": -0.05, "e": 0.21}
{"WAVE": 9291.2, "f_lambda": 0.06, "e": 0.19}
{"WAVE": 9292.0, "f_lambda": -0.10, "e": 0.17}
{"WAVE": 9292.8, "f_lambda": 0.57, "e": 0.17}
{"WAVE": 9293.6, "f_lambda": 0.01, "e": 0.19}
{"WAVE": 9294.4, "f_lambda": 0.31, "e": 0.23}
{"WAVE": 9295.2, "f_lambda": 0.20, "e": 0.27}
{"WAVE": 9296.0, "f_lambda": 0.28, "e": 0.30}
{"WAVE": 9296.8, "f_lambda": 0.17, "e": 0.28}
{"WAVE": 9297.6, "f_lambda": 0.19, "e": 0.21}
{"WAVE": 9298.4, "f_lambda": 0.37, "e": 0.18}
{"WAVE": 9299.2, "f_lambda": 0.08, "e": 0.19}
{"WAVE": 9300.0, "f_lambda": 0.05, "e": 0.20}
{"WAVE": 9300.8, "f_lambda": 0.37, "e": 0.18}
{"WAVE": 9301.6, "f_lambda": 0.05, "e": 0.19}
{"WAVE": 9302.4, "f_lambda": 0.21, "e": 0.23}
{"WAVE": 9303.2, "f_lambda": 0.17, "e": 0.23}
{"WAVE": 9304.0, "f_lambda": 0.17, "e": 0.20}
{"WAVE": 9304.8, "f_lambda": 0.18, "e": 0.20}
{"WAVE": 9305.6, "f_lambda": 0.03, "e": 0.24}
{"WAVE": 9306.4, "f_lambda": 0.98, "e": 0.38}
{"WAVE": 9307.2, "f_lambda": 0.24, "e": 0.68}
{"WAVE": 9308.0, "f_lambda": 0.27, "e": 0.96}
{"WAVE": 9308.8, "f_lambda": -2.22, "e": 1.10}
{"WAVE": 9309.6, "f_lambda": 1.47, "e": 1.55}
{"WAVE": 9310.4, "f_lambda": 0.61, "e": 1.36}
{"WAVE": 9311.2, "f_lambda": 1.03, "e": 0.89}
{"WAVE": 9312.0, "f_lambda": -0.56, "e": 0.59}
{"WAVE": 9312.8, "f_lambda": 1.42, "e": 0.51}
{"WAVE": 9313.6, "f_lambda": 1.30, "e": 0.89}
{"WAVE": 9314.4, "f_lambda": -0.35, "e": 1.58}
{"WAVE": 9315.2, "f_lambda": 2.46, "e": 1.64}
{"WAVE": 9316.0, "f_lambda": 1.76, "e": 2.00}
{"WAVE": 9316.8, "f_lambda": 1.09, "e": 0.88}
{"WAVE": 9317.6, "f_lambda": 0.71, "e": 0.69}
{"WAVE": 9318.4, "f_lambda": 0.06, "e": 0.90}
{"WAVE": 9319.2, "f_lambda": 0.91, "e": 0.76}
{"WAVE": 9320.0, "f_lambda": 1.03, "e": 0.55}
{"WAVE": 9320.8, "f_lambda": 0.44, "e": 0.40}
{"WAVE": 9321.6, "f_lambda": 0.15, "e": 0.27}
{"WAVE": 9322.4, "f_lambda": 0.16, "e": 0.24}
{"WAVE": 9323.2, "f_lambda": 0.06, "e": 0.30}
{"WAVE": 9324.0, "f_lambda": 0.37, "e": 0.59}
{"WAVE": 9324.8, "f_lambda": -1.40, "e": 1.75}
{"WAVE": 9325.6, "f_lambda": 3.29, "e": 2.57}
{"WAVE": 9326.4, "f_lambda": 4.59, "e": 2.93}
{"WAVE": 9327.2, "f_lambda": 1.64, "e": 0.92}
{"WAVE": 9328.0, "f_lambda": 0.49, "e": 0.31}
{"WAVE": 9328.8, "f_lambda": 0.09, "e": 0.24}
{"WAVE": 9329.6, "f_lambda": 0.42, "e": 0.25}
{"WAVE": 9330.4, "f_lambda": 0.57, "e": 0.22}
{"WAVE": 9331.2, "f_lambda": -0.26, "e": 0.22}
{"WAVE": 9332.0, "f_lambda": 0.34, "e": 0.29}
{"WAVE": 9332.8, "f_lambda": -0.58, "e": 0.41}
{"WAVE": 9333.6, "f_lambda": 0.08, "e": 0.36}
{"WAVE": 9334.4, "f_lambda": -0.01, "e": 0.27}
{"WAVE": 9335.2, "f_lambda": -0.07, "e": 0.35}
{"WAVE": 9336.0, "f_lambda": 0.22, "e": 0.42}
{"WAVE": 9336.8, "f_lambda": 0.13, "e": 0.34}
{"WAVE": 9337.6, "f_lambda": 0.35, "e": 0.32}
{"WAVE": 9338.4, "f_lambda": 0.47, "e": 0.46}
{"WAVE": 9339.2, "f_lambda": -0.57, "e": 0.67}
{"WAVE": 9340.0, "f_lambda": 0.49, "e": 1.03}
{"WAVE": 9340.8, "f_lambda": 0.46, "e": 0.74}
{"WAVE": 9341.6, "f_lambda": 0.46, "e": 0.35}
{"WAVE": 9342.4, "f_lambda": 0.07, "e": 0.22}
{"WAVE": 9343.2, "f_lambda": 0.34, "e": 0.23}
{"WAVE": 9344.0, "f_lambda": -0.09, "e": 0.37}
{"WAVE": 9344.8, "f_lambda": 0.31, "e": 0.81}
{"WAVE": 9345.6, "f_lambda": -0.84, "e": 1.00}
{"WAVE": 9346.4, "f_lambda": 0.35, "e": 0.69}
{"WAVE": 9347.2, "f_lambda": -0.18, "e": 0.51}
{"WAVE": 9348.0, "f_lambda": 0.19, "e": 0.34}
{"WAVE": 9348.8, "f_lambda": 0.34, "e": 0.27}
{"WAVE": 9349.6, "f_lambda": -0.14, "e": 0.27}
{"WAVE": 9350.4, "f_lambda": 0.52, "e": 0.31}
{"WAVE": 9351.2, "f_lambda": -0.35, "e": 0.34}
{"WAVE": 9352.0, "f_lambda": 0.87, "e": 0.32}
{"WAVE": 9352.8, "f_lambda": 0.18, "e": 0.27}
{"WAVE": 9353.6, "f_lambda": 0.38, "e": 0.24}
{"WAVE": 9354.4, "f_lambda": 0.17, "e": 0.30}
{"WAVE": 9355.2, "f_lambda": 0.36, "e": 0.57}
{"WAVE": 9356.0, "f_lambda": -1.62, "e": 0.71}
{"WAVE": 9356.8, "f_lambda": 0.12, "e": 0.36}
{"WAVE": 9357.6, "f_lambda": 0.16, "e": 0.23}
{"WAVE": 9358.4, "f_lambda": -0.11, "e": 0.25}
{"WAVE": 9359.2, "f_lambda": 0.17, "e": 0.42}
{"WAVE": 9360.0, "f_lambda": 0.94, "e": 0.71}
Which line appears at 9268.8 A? H-beta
